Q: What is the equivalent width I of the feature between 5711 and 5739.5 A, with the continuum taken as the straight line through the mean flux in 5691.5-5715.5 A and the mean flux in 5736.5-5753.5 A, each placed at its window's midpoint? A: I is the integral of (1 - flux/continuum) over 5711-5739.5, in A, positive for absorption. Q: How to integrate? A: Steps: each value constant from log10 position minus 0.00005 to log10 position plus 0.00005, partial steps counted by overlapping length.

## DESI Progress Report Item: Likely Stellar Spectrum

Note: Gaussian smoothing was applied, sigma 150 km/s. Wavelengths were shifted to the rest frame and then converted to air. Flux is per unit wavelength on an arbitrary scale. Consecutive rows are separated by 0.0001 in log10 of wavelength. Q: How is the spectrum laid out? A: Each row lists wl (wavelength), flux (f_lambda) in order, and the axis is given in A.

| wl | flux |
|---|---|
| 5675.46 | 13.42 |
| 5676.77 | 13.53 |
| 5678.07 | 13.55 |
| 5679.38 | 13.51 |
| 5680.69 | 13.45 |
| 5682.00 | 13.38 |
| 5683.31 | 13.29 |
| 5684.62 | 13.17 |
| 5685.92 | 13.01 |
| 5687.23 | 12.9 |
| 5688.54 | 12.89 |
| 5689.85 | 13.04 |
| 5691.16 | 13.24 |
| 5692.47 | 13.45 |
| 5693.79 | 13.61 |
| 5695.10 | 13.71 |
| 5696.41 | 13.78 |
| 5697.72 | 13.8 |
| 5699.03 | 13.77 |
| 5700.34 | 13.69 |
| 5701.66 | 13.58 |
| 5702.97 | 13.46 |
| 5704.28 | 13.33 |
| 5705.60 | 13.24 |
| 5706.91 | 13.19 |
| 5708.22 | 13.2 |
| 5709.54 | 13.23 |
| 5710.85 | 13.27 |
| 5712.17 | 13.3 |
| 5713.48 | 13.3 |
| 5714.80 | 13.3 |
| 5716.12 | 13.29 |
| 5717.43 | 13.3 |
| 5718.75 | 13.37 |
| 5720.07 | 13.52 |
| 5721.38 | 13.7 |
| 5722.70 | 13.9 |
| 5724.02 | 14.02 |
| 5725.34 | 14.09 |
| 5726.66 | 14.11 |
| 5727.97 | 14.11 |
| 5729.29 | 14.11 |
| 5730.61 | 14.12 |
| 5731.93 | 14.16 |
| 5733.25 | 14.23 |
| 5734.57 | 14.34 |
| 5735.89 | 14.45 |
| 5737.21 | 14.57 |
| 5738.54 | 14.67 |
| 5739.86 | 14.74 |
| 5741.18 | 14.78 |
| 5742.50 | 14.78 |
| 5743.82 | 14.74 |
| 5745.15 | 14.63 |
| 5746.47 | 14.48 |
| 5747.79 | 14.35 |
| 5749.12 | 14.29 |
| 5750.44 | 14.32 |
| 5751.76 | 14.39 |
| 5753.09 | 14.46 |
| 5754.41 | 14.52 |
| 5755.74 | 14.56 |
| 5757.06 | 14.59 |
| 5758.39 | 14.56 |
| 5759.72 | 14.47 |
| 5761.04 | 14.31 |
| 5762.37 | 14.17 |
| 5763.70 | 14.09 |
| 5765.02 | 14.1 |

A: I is 0.3 A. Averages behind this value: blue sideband 13.4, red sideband 14.6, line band 13.9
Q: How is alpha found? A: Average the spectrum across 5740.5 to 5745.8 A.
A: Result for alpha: 14.7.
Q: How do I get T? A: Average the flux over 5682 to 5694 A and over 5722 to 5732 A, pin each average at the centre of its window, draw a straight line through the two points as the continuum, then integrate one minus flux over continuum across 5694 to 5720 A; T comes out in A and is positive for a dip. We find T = 0.33 A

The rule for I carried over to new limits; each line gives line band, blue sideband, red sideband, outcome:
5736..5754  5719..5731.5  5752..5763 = -0.4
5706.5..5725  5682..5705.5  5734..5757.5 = 0.6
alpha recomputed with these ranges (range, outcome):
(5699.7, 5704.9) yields 13.5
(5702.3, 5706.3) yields 13.4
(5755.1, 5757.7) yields 14.6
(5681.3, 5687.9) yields 13.2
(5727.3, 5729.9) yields 14.2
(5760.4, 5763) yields 14.2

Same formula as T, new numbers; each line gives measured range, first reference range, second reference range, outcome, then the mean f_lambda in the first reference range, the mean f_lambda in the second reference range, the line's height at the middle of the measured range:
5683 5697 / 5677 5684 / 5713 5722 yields 0.2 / 13.4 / 13.4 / 13.4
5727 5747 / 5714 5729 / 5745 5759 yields -0.5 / 13.7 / 14.5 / 14.1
